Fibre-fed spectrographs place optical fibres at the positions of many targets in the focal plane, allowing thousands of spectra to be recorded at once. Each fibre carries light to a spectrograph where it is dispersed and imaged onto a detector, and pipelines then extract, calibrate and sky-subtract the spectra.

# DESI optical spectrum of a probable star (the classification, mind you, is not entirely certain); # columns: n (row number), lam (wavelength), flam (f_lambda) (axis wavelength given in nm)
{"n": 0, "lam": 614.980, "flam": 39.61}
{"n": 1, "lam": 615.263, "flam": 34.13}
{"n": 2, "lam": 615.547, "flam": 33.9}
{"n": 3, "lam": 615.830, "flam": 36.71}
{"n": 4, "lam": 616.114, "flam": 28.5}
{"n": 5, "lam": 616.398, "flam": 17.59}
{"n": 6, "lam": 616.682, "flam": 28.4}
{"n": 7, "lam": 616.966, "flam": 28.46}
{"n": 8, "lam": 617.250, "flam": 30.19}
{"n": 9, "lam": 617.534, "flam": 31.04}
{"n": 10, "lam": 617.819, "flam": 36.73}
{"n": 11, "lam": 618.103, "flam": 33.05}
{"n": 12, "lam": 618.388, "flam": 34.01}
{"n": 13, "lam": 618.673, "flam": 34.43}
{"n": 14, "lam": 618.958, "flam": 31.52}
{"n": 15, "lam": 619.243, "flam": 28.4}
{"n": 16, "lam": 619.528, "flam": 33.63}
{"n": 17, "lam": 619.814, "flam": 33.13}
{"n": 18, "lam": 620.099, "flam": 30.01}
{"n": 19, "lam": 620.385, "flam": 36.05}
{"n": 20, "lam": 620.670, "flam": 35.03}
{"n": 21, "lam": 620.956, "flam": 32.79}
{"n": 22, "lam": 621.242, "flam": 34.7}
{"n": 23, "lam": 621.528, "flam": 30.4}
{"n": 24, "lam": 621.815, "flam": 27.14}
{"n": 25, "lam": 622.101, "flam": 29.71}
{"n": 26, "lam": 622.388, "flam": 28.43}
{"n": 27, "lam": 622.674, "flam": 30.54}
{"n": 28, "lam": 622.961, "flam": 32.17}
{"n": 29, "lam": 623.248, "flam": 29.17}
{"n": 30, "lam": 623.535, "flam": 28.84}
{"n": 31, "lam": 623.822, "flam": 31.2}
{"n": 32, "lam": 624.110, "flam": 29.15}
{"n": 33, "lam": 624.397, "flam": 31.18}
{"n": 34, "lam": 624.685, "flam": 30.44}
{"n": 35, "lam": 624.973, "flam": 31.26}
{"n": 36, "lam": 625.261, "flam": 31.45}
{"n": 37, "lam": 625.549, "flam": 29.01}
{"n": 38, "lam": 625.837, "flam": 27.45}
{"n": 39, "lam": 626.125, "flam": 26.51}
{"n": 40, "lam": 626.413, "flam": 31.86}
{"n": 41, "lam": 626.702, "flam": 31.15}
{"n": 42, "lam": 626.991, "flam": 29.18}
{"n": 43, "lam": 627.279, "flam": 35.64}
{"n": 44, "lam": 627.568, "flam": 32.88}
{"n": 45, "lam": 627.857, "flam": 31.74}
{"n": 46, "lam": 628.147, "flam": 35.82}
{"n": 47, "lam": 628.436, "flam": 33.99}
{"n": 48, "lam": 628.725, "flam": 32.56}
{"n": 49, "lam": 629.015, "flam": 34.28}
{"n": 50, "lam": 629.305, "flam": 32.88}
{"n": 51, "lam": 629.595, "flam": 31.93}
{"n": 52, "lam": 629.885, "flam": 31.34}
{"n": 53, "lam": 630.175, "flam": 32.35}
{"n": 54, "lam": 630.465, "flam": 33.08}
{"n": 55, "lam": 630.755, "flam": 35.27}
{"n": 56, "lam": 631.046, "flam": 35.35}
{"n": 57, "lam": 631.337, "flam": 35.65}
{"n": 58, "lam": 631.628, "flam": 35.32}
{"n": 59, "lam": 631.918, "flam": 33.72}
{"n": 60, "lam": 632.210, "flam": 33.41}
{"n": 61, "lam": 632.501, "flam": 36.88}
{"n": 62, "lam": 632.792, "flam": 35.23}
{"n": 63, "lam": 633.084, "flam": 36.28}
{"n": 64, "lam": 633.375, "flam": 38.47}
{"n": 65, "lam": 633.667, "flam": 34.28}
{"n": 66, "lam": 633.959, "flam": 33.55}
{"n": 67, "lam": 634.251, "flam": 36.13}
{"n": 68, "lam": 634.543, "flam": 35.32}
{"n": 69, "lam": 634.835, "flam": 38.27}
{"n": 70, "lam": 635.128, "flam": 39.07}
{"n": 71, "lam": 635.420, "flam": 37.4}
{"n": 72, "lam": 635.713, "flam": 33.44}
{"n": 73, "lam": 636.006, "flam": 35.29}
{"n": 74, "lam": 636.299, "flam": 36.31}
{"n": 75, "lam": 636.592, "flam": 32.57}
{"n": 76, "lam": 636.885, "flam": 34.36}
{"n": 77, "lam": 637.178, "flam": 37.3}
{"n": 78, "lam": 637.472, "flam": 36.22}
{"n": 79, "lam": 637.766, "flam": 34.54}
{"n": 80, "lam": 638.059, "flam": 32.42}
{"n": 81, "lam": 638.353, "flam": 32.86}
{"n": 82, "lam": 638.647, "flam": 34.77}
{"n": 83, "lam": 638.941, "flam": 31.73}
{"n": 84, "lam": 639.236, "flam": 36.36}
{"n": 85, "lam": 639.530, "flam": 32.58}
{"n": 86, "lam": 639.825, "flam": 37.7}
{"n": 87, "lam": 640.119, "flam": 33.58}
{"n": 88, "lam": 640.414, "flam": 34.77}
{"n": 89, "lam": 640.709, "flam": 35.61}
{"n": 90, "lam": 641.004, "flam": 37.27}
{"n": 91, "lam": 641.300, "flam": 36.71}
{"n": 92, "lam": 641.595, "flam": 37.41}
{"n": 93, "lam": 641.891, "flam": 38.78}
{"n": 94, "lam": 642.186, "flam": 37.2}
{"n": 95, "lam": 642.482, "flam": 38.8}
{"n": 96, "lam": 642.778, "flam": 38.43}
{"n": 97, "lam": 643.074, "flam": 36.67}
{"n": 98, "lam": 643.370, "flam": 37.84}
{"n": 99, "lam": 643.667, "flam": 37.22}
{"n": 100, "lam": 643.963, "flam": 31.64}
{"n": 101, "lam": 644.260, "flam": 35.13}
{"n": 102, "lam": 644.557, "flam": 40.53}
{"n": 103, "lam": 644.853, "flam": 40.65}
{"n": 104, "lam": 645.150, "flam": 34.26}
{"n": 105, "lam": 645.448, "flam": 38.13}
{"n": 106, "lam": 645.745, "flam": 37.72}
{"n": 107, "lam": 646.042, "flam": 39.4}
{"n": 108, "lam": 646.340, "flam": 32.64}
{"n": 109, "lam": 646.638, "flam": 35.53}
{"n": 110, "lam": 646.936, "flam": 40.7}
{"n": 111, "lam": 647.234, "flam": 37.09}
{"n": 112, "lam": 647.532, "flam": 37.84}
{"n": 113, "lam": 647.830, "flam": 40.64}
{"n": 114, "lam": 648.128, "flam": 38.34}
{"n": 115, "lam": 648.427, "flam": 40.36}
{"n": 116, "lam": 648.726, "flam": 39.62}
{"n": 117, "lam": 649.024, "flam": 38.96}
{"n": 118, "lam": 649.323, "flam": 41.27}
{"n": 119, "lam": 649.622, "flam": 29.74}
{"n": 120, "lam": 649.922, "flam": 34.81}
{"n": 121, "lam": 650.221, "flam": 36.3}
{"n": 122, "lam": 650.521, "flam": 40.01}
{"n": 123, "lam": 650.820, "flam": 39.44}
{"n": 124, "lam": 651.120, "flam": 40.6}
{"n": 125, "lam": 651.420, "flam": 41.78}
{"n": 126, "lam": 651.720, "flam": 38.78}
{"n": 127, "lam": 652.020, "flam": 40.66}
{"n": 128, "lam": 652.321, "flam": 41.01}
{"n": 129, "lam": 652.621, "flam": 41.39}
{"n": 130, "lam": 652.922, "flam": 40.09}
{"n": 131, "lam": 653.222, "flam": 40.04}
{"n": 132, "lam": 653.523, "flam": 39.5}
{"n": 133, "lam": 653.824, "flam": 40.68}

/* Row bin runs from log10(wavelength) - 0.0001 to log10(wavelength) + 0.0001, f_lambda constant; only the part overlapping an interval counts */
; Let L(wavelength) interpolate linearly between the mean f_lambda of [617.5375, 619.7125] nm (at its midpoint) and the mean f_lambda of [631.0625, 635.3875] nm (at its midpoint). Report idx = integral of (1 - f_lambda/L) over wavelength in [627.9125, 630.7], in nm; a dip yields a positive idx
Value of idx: 0.152 nm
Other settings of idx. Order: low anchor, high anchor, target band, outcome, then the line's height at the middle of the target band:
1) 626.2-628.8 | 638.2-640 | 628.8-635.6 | -0.34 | 33.3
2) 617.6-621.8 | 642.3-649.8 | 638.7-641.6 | 0.10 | 36.5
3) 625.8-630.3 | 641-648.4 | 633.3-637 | -0.14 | 34.4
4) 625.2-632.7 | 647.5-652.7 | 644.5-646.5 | 0.01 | 37.6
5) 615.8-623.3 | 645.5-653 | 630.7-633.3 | -0.08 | 34.2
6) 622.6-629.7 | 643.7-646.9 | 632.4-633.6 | -0.12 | 33.2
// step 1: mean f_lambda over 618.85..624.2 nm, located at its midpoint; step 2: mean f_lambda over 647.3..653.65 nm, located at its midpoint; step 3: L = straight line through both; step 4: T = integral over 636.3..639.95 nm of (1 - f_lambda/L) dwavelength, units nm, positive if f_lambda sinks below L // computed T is 0.12 nm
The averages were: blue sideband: 31.2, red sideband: 39.1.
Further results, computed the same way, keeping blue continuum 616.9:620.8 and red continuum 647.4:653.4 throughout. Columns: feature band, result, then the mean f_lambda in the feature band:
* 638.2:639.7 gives 0.124 nm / 33.7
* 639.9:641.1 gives 0.055 nm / 35.4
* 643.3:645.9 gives 0.063 nm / 37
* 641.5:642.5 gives -0.016 nm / 38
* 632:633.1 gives 0.006 nm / 35.2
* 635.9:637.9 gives 0.060 nm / 35.2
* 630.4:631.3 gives 0.007 nm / 34.8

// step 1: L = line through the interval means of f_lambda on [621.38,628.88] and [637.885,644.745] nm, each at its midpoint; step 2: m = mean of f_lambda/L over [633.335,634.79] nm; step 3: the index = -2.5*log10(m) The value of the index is -0.06 mag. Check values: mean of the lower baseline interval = 30.7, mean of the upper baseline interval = 35.9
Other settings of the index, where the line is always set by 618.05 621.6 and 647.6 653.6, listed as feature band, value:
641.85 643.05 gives -0.02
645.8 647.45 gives 0.03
